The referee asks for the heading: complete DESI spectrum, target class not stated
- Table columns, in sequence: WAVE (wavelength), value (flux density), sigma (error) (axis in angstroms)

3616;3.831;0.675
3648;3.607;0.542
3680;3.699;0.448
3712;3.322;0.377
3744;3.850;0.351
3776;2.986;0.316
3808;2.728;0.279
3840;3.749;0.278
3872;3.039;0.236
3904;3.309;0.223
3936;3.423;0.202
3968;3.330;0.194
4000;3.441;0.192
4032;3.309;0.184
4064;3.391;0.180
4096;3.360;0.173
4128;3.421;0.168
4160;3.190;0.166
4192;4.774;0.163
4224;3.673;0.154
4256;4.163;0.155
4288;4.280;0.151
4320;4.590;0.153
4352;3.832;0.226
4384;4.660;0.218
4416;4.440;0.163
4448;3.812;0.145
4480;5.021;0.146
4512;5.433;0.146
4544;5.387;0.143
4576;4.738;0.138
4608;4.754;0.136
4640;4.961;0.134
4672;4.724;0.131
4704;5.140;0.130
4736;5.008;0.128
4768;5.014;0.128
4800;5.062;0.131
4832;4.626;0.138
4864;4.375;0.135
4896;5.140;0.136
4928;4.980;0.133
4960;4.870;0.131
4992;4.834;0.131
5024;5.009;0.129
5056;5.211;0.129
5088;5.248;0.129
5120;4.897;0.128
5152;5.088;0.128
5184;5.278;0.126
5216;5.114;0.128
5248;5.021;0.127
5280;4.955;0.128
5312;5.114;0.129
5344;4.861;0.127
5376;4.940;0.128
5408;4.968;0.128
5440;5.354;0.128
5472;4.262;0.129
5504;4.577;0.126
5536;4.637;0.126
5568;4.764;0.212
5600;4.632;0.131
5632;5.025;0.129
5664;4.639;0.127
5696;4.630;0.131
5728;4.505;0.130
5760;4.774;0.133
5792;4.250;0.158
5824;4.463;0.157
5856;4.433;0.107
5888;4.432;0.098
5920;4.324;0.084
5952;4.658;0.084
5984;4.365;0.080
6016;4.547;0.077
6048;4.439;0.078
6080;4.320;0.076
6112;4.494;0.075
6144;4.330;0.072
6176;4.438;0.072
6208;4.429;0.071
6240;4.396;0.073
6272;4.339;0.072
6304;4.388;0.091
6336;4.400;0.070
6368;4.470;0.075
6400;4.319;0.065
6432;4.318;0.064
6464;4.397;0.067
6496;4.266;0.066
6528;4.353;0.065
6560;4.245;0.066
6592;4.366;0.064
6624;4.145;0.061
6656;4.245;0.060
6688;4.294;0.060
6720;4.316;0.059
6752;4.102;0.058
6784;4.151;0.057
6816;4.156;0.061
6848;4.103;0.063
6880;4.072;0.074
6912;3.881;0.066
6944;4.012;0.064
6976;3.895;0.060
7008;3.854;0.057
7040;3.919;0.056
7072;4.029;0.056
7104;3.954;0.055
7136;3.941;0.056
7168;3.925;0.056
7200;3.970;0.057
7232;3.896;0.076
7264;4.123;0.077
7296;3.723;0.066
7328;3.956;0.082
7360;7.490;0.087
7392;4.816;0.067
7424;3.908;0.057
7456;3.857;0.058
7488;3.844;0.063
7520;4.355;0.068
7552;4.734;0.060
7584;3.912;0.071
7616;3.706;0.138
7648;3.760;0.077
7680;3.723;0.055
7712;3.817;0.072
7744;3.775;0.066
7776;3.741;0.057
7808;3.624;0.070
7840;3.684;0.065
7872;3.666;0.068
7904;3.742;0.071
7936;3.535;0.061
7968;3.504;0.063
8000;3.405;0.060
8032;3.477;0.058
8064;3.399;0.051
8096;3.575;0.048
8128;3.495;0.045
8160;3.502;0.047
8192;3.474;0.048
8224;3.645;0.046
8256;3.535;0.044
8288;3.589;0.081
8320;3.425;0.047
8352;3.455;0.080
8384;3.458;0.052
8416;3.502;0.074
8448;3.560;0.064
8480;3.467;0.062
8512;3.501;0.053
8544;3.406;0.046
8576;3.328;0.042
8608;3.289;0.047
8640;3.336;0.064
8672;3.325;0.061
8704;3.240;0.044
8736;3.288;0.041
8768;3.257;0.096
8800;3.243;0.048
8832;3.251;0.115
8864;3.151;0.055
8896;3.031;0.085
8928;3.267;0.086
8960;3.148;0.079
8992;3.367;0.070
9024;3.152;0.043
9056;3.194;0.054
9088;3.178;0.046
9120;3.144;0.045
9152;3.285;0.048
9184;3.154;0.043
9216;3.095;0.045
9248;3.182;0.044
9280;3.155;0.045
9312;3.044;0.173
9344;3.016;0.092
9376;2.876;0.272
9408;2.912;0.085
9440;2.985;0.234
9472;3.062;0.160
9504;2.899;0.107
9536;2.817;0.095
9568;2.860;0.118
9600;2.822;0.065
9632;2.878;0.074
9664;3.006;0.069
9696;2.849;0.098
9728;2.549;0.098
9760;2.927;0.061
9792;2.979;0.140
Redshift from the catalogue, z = 0.12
